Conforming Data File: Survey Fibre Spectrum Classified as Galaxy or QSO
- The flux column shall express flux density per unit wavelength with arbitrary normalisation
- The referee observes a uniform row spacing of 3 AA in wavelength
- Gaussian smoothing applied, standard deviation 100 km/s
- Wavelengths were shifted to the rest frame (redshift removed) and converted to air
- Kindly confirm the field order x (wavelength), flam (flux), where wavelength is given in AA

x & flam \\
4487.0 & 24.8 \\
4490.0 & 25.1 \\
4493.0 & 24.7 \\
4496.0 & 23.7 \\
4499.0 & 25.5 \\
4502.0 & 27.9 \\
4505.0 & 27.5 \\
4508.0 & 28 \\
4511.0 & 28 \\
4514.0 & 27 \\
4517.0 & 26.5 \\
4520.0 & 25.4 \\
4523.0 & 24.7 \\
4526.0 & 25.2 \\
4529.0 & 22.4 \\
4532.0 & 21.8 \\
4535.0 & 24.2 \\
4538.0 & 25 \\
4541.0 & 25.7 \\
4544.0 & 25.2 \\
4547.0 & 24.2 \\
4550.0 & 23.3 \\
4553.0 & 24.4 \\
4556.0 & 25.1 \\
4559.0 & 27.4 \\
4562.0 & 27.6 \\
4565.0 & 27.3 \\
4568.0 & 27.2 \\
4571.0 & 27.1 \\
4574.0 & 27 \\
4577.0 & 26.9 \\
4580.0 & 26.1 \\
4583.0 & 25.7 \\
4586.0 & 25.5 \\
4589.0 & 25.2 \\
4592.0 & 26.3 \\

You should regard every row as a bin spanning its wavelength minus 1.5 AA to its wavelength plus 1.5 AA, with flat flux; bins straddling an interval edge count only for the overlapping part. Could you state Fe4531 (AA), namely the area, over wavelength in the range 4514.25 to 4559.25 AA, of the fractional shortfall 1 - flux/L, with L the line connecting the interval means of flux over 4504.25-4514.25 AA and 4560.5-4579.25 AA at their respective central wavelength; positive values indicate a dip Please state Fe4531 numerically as 4.53 AA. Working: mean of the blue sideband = 27.7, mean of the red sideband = 27.1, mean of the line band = 24.7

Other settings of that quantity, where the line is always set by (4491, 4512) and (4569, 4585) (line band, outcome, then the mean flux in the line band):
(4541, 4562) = 1.05 AA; 25.2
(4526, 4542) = 1.56 AA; 23.9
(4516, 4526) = 0.38 AA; 25.4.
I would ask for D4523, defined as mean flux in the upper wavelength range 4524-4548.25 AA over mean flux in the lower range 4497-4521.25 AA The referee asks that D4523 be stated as 0.9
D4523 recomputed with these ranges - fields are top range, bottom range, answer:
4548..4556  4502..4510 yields 0.87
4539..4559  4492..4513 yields 0.94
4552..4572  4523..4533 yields 1.14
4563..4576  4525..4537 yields 1.16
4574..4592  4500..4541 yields 1.01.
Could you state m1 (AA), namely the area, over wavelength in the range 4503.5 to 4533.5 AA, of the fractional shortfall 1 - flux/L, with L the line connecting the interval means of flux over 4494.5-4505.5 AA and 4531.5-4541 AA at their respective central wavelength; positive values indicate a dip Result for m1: -0.64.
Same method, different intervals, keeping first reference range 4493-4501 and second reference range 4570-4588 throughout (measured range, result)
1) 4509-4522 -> -0.8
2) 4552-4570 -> -0.4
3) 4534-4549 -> 0.5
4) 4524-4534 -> 0.8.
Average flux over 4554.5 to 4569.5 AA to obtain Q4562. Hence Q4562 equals 26.9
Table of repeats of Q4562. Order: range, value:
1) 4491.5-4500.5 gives 24.6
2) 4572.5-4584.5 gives 26.4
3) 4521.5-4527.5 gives 24.9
